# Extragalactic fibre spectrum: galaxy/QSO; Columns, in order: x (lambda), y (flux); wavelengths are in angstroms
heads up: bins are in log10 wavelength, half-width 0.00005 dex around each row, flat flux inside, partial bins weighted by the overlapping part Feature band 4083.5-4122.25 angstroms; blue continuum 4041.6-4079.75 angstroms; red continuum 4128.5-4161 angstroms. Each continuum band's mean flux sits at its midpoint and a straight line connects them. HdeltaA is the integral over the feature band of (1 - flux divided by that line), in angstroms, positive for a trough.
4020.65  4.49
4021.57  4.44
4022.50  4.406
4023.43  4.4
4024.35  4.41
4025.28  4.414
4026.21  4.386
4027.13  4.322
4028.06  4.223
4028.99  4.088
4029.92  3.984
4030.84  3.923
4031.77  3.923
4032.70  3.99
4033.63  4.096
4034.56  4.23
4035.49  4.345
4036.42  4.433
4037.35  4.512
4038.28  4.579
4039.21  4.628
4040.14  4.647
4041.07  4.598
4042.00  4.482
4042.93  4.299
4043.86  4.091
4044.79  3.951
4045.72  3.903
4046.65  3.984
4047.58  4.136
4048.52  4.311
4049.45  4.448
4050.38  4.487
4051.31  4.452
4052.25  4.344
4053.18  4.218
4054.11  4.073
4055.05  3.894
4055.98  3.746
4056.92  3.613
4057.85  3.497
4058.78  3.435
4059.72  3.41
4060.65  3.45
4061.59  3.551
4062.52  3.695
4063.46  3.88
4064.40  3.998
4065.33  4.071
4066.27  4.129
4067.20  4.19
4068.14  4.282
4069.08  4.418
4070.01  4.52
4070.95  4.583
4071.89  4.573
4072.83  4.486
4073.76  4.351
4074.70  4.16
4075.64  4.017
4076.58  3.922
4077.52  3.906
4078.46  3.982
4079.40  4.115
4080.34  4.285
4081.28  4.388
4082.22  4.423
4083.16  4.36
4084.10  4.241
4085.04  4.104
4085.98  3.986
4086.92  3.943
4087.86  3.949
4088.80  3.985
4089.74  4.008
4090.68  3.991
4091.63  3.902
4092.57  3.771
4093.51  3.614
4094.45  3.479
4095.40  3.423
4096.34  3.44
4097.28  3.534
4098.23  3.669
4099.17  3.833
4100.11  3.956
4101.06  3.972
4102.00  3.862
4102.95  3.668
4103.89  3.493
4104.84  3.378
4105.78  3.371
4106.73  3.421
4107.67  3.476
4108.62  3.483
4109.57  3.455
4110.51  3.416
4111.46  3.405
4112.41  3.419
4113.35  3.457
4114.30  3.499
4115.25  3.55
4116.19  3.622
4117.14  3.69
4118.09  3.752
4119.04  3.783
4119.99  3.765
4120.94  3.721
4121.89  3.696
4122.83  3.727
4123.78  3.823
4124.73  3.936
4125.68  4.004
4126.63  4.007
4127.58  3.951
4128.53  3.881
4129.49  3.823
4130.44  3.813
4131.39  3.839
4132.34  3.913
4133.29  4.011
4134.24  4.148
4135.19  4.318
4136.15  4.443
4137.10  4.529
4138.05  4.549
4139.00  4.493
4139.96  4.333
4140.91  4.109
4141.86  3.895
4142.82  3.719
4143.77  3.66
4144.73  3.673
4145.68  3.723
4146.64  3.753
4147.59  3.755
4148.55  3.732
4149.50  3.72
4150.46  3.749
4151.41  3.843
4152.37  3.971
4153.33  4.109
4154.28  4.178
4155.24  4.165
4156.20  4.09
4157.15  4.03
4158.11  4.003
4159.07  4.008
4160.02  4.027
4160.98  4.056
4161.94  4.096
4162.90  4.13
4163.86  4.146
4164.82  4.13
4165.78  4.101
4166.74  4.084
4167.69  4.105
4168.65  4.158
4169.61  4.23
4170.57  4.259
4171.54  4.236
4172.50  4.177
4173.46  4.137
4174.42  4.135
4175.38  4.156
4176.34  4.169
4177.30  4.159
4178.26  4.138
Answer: 3.35 angstroms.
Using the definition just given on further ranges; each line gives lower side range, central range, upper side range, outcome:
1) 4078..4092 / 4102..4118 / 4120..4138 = 2.1 angstroms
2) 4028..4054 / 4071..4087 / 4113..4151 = -0.4 angstroms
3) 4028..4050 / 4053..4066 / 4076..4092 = 1.3 angstroms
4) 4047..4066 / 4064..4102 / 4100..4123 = -2.7 angstroms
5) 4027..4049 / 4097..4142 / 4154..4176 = 3.8 angstroms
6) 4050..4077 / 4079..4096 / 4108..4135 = -0.3 angstroms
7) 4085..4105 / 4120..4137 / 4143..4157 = -0.5 angstroms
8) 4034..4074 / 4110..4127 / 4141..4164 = 1.4 angstroms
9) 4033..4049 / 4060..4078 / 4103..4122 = -0.5 angstroms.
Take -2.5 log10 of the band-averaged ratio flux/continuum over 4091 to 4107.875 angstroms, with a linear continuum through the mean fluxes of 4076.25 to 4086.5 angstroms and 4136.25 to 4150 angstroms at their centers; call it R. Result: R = 0.13 mag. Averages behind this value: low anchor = 4.16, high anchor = 3.99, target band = 3.63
